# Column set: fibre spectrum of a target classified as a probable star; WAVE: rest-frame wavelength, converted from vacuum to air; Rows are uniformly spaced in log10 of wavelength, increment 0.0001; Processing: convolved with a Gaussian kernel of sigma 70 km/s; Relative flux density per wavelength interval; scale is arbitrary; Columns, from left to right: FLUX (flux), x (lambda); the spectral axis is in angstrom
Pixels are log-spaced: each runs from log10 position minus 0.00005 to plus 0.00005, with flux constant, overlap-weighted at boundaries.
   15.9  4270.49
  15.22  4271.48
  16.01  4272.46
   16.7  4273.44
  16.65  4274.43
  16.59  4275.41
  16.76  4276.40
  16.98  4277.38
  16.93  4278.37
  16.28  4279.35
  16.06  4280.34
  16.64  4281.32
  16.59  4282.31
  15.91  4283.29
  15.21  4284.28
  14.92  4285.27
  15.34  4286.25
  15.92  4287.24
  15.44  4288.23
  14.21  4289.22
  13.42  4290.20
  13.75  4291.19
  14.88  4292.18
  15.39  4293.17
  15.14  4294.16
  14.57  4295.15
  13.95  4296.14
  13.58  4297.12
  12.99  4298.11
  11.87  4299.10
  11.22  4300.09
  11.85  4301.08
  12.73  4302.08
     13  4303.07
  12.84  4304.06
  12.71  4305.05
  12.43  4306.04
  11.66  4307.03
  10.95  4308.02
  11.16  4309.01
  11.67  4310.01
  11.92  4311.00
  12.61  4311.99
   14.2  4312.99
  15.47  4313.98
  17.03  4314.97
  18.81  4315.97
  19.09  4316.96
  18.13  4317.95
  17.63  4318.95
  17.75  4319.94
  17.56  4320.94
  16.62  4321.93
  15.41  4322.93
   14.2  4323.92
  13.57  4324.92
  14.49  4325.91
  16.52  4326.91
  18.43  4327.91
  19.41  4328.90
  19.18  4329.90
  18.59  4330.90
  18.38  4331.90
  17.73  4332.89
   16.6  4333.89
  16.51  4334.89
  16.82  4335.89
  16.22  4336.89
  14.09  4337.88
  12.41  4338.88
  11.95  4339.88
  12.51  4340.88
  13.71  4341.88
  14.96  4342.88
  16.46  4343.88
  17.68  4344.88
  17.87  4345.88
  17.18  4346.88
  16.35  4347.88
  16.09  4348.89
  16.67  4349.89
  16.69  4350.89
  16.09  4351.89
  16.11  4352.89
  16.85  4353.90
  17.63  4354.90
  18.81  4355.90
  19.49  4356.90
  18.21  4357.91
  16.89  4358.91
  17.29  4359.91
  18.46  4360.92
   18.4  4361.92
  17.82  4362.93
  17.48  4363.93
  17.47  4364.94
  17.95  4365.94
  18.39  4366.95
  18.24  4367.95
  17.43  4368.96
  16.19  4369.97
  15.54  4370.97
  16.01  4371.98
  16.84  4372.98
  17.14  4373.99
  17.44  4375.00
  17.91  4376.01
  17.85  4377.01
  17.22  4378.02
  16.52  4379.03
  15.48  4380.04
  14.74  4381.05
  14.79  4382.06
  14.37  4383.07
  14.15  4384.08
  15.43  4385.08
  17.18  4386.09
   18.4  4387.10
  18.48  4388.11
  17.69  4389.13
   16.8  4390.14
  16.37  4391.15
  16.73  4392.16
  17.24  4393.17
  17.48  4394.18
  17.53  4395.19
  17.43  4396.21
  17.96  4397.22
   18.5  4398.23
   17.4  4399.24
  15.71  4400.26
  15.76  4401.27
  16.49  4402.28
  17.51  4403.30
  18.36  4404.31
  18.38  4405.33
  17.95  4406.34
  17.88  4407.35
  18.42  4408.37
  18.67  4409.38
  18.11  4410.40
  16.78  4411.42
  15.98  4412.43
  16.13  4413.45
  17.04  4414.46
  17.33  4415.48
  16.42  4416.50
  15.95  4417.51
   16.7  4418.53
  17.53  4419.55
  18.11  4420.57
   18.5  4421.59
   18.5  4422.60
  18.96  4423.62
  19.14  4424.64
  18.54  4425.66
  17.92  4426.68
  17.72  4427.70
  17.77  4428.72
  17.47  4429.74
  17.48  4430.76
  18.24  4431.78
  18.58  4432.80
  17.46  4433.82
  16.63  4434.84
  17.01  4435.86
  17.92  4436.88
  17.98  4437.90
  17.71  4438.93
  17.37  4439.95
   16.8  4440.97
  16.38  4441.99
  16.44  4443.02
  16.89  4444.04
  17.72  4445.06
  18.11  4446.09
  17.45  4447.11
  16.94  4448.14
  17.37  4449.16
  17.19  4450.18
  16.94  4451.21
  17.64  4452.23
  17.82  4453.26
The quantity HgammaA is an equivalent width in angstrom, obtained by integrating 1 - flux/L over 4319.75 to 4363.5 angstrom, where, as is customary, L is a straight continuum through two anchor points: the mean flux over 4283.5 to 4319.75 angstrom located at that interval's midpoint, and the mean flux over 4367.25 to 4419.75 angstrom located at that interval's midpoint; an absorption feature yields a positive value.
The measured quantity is -3.50 angstrom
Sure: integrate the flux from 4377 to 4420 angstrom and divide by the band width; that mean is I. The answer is 16.9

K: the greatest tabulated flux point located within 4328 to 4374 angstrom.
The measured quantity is 19.49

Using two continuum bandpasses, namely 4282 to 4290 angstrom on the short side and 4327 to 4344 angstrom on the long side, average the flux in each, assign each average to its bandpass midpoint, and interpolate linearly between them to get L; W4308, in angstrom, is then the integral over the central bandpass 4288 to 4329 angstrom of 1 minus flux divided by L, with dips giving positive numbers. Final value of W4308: 3.2 angstrom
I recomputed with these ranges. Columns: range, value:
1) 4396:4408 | 17.5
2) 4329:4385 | 16.7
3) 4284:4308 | 13.6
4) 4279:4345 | 15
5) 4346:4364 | 17.4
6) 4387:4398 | 17.4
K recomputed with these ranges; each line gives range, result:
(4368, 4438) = 19.14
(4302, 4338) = 19.41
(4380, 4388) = 18.4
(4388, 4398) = 18.48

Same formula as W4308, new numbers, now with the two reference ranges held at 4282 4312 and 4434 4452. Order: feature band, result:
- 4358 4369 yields -1.9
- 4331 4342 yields -0.6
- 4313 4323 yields -2.3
